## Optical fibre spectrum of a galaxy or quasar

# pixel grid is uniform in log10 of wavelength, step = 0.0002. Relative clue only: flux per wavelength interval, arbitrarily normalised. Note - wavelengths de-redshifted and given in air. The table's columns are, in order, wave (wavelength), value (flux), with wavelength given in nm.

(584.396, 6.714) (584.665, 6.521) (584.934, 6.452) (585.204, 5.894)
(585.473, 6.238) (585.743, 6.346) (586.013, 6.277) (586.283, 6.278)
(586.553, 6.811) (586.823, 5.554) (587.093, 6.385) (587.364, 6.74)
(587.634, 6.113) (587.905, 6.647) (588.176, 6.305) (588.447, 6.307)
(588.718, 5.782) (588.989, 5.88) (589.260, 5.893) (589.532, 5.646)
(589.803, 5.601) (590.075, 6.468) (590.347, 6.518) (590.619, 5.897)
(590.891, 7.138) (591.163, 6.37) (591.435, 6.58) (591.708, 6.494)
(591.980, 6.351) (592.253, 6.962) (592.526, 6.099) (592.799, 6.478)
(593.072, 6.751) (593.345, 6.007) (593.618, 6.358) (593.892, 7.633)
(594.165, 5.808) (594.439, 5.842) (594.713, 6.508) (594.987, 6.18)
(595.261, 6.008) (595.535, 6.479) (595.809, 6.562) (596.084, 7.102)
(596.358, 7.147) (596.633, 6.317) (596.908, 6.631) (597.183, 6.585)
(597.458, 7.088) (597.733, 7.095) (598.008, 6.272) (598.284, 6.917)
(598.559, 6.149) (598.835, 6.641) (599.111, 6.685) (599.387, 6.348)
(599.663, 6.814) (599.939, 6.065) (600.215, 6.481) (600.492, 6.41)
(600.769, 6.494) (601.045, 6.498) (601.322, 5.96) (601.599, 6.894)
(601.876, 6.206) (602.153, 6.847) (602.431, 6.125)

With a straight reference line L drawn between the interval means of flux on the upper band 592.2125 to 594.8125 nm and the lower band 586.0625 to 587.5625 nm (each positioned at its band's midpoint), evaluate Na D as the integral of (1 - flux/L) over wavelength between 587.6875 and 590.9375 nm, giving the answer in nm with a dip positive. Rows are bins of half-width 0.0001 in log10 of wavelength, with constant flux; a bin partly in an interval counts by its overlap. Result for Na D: 0.12 nm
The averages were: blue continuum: 6.34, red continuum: 6.42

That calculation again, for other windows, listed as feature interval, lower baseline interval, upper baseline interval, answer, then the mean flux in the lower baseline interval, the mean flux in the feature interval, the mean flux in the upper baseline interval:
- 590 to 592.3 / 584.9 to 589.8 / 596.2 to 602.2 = -0.08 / 6.18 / 6.52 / 6.57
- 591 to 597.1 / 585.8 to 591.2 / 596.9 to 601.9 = -0.09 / 6.23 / 6.49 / 6.54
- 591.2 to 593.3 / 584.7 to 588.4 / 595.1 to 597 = 0.00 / 6.32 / 6.5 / 6.6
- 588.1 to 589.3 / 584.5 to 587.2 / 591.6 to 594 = 0.07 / 6.28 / 6.03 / 6.56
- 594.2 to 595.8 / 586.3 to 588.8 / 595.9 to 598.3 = 0.11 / 6.3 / 6.21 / 6.78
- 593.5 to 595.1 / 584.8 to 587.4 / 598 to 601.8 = 0.00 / 6.28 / 6.39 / 6.48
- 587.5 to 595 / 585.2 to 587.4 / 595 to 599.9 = 0.14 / 6.28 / 6.31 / 6.62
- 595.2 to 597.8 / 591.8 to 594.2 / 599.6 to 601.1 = -0.09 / 6.52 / 6.71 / 6.44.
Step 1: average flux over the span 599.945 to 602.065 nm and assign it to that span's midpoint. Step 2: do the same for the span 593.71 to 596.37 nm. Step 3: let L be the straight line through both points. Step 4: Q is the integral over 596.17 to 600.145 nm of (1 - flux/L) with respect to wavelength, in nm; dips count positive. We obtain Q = -0.11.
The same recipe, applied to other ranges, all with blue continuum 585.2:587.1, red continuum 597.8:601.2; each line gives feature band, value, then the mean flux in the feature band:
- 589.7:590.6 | 0.019 nm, 6.17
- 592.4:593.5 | 0.005 nm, 6.34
